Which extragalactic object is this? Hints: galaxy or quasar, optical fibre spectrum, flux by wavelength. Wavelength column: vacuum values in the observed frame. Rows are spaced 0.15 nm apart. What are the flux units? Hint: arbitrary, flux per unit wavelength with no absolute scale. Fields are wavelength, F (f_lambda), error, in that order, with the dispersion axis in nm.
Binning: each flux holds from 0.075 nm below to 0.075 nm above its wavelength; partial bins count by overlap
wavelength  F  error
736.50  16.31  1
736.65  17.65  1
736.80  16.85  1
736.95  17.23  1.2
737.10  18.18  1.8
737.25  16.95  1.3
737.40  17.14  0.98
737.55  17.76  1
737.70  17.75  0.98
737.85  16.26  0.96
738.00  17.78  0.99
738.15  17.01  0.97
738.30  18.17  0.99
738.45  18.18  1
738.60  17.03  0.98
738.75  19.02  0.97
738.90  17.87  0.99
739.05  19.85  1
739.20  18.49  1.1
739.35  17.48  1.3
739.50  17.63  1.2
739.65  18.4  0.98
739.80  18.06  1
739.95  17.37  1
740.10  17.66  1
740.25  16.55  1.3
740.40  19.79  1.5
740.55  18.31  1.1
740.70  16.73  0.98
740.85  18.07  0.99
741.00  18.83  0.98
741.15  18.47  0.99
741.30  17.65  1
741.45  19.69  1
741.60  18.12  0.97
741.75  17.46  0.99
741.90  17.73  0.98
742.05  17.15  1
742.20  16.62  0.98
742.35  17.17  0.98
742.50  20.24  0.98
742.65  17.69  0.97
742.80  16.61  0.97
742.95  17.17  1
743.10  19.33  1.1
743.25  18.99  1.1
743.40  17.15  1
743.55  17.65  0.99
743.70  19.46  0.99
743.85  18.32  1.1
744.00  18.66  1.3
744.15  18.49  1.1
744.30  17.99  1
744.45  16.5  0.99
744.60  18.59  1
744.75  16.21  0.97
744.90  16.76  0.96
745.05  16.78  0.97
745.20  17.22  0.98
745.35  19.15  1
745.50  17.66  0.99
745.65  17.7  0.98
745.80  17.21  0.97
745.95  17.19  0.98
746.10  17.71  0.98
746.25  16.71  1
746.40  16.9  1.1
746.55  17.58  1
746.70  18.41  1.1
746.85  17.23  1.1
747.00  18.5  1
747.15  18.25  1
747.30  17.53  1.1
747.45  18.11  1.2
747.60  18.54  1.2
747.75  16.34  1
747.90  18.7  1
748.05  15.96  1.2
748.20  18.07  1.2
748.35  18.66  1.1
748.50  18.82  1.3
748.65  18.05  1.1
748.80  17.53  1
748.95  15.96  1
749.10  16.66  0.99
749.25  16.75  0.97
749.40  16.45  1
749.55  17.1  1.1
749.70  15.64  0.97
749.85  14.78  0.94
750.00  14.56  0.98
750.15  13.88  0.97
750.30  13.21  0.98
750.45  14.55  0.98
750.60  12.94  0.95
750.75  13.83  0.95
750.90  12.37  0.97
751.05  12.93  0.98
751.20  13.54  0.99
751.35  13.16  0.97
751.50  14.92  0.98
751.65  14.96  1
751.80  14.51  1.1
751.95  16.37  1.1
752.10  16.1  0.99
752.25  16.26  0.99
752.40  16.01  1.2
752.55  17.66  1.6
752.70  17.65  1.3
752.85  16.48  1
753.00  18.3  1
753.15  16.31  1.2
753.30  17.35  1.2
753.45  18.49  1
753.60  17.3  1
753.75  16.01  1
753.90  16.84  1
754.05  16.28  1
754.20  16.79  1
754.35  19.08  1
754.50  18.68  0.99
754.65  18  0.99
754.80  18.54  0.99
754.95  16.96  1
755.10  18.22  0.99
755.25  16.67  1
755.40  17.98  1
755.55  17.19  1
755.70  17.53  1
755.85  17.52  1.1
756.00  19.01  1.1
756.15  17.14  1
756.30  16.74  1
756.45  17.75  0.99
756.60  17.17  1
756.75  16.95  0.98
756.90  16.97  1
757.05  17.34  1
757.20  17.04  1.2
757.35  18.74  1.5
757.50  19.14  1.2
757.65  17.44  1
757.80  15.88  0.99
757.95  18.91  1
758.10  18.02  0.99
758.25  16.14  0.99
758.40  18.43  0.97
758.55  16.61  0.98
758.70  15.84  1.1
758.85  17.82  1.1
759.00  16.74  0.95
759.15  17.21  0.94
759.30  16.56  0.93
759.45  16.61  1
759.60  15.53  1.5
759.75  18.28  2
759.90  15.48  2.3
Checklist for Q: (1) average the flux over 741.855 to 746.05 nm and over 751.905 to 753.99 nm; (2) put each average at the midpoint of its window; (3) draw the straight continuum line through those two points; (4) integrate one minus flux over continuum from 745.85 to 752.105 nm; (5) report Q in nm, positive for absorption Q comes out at 0.41 nm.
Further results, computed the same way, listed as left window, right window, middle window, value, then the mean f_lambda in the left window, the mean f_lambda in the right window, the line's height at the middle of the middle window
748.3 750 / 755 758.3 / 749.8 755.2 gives 0.38 nm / 16.8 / 17.5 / 17.1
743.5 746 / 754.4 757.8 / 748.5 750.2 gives 0.14 nm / 17.7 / 17.6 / 17.7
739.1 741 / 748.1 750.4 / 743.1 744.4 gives -0.08 nm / 17.9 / 16.4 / 17.3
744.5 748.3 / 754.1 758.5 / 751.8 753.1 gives 0.07 nm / 17.6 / 17.6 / 17.6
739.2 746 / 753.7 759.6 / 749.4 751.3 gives 0.37 nm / 17.9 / 17.4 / 17.6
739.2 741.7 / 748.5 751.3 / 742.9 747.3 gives -0.31 nm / 18.1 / 15.1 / 16.6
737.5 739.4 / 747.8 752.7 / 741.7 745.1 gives -0.16 nm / 17.9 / 15.7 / 17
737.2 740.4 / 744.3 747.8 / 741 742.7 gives -0.03 nm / 17.8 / 17.5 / 17.7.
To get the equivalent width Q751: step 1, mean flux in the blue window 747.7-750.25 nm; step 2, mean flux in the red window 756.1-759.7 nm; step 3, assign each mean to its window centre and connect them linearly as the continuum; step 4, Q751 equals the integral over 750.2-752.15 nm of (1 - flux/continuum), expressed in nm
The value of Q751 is 0.32 nm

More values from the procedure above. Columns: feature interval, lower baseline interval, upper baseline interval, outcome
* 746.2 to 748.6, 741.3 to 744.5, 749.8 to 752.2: -0.29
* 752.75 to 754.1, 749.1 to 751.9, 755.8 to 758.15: -0.10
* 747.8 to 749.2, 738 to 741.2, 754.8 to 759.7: 0.01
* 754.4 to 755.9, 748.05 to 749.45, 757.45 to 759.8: -0.04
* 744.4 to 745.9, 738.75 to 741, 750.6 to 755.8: 0.00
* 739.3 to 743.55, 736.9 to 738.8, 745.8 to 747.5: -0.08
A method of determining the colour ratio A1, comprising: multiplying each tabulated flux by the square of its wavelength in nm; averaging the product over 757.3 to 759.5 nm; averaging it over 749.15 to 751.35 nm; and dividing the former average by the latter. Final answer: 1.23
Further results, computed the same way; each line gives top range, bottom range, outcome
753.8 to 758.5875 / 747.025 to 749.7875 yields 1.03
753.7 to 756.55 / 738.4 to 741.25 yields 1.01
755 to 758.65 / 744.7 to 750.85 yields 1.07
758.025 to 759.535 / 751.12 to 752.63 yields 1.13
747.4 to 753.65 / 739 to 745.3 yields 0.92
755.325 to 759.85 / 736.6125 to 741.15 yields 1.02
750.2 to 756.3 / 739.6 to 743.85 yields 0.94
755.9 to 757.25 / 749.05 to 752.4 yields 1.19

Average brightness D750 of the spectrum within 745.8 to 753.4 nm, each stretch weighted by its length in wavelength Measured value 16.3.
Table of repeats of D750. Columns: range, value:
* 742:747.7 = 17.8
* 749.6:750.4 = 14.5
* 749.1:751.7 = 14.5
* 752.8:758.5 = 17.5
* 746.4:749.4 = 17.6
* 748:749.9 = 17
